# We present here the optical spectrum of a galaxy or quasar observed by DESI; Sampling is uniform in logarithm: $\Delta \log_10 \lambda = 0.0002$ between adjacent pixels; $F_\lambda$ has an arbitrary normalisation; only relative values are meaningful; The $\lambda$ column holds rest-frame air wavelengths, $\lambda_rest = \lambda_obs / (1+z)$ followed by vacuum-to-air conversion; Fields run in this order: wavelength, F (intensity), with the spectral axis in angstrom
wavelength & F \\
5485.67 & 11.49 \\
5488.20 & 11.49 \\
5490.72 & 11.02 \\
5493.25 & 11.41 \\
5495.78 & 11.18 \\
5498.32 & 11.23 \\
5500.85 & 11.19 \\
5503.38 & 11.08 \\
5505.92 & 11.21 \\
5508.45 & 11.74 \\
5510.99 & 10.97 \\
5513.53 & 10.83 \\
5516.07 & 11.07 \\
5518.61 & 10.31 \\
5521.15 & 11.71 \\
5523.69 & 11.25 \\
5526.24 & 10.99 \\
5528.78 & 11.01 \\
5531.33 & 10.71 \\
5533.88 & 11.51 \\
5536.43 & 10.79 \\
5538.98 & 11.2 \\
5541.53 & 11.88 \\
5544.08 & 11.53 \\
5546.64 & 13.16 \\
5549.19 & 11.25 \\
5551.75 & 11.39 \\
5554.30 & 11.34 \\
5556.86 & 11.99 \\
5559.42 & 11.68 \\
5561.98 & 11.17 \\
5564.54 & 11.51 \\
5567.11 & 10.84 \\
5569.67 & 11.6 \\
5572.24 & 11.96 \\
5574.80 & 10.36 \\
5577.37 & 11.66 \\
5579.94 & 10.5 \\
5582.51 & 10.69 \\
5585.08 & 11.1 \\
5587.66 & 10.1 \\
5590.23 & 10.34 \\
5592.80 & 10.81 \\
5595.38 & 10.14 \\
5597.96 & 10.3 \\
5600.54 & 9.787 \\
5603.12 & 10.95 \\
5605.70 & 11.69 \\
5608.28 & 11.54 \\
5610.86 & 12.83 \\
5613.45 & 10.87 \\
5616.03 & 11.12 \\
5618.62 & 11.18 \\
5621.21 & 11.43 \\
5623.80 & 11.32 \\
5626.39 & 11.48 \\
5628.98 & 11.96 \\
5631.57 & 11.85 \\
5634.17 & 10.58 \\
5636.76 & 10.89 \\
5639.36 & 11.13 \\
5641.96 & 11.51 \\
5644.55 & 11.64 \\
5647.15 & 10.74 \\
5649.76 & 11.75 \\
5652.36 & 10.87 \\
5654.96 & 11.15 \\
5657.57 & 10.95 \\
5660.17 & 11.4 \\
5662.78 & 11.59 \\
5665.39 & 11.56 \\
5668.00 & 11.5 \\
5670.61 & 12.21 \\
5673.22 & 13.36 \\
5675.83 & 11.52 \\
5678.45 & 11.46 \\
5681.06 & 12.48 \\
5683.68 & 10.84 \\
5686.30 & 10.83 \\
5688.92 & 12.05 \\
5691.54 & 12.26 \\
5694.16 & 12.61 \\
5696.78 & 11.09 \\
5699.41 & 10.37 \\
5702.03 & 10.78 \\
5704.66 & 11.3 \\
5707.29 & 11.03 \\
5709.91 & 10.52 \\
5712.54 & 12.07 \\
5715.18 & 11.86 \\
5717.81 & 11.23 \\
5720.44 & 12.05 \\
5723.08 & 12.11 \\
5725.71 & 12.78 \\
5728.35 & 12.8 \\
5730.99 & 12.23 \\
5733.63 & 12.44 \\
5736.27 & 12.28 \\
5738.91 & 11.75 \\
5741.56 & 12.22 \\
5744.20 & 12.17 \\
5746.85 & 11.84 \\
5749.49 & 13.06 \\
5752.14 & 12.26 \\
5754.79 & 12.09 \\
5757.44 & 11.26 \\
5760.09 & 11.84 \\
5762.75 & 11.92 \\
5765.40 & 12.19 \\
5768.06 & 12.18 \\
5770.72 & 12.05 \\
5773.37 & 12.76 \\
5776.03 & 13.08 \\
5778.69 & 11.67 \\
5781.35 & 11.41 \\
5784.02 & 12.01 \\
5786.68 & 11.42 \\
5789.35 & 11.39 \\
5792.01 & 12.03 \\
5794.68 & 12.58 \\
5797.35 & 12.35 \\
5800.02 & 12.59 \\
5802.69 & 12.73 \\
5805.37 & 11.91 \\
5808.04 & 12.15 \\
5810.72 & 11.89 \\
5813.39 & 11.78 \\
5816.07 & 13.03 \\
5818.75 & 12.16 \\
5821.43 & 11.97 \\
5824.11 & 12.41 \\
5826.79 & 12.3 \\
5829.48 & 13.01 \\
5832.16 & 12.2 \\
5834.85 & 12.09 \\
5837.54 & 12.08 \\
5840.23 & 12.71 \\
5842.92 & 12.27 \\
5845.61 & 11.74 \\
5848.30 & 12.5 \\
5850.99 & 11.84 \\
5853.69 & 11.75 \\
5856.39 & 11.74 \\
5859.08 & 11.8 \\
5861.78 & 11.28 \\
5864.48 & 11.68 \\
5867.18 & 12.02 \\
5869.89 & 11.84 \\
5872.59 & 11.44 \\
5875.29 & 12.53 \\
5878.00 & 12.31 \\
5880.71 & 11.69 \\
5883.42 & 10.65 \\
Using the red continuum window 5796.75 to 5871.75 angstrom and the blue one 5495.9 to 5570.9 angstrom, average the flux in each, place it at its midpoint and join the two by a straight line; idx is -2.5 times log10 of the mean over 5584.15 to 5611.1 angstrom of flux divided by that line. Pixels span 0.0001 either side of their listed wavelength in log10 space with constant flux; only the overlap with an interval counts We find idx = 0.07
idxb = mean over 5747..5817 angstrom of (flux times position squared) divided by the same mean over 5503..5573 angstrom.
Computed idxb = 1.17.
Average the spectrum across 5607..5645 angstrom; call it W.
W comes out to 11.4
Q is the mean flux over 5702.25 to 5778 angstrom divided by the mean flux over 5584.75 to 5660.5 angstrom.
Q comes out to 1.08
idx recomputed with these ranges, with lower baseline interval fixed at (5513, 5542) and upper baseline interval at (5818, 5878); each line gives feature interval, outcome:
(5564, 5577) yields -0.004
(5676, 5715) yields 0.017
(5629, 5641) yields 0.020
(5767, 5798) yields -0.019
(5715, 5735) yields -0.047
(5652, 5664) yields 0.026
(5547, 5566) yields -0.036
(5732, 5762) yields -0.032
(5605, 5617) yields -0.026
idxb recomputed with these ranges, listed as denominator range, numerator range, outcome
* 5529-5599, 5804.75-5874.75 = 1.19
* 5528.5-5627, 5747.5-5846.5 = 1.17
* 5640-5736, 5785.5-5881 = 1.09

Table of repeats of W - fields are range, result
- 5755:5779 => 12.1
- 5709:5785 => 12.1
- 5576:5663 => 11.1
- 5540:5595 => 11.3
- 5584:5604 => 10.4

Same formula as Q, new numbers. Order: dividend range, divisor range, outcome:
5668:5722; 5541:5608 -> 1.04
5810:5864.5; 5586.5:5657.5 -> 1.09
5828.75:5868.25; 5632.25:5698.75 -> 1.05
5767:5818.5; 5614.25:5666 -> 1.08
